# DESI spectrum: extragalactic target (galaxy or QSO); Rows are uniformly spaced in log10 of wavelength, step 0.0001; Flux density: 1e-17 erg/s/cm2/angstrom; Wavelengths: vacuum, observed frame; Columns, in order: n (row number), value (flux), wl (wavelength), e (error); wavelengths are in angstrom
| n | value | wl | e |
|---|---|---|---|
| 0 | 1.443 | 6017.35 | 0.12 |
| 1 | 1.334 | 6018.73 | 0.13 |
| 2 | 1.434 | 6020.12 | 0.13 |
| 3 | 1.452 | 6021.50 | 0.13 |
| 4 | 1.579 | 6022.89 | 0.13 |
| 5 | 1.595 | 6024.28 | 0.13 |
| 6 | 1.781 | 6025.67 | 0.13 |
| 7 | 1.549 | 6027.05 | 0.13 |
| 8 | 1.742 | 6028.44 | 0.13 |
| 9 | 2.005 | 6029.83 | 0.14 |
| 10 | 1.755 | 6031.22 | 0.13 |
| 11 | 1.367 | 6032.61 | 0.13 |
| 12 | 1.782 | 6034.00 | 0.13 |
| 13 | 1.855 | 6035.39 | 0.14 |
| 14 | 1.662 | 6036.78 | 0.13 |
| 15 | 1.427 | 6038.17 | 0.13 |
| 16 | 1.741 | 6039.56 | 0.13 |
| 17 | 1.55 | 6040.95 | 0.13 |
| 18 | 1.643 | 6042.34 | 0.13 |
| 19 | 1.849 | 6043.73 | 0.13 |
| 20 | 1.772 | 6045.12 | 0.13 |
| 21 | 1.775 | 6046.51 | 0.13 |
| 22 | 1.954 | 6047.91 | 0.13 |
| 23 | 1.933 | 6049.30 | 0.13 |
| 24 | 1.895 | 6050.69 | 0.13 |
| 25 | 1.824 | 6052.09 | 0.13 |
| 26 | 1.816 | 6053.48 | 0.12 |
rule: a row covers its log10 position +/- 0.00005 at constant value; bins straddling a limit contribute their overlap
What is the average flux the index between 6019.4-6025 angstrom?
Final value 1.51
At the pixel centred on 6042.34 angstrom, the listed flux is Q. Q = 1.643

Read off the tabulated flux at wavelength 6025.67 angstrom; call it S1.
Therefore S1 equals 1.781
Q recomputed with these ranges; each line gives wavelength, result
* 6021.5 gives 1.452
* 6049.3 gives 1.933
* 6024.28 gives 1.595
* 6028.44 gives 1.742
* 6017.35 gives 1.443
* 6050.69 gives 1.895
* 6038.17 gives 1.427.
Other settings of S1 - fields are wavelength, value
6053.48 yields 1.816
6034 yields 1.782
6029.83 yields 2.005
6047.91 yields 1.954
